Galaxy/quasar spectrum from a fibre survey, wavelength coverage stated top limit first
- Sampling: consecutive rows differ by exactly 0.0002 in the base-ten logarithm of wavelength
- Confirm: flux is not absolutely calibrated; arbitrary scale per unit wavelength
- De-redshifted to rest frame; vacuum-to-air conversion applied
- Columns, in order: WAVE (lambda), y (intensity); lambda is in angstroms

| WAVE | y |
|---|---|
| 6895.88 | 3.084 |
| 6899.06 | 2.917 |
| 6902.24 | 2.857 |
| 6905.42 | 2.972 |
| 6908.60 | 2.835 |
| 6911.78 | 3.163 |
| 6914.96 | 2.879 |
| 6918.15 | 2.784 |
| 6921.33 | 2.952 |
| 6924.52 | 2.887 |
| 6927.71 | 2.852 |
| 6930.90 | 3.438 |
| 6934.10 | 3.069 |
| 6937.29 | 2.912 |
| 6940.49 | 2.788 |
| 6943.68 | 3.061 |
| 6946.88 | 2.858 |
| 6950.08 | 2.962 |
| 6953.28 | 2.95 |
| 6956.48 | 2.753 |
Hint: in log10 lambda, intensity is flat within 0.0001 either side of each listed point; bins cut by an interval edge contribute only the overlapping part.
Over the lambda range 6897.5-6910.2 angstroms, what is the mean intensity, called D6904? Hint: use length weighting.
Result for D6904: 2.9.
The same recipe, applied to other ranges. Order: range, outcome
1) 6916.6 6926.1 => 2.88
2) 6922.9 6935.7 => 3.06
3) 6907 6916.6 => 2.96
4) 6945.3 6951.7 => 2.91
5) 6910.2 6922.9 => 2.95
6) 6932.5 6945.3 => 2.96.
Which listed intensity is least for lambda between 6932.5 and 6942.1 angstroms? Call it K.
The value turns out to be 2.788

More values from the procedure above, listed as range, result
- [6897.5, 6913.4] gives 2.835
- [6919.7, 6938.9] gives 2.852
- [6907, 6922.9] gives 2.784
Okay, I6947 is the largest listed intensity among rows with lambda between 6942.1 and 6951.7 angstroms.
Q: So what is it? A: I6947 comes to 3.061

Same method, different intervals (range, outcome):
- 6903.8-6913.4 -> 3.163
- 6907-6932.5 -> 3.438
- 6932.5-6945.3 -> 3.069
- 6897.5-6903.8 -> 2.917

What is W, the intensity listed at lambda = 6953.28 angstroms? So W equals 2.95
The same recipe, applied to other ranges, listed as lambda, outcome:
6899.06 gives 2.917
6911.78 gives 3.163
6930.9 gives 3.438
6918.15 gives 2.784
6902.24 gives 2.857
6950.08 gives 2.962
